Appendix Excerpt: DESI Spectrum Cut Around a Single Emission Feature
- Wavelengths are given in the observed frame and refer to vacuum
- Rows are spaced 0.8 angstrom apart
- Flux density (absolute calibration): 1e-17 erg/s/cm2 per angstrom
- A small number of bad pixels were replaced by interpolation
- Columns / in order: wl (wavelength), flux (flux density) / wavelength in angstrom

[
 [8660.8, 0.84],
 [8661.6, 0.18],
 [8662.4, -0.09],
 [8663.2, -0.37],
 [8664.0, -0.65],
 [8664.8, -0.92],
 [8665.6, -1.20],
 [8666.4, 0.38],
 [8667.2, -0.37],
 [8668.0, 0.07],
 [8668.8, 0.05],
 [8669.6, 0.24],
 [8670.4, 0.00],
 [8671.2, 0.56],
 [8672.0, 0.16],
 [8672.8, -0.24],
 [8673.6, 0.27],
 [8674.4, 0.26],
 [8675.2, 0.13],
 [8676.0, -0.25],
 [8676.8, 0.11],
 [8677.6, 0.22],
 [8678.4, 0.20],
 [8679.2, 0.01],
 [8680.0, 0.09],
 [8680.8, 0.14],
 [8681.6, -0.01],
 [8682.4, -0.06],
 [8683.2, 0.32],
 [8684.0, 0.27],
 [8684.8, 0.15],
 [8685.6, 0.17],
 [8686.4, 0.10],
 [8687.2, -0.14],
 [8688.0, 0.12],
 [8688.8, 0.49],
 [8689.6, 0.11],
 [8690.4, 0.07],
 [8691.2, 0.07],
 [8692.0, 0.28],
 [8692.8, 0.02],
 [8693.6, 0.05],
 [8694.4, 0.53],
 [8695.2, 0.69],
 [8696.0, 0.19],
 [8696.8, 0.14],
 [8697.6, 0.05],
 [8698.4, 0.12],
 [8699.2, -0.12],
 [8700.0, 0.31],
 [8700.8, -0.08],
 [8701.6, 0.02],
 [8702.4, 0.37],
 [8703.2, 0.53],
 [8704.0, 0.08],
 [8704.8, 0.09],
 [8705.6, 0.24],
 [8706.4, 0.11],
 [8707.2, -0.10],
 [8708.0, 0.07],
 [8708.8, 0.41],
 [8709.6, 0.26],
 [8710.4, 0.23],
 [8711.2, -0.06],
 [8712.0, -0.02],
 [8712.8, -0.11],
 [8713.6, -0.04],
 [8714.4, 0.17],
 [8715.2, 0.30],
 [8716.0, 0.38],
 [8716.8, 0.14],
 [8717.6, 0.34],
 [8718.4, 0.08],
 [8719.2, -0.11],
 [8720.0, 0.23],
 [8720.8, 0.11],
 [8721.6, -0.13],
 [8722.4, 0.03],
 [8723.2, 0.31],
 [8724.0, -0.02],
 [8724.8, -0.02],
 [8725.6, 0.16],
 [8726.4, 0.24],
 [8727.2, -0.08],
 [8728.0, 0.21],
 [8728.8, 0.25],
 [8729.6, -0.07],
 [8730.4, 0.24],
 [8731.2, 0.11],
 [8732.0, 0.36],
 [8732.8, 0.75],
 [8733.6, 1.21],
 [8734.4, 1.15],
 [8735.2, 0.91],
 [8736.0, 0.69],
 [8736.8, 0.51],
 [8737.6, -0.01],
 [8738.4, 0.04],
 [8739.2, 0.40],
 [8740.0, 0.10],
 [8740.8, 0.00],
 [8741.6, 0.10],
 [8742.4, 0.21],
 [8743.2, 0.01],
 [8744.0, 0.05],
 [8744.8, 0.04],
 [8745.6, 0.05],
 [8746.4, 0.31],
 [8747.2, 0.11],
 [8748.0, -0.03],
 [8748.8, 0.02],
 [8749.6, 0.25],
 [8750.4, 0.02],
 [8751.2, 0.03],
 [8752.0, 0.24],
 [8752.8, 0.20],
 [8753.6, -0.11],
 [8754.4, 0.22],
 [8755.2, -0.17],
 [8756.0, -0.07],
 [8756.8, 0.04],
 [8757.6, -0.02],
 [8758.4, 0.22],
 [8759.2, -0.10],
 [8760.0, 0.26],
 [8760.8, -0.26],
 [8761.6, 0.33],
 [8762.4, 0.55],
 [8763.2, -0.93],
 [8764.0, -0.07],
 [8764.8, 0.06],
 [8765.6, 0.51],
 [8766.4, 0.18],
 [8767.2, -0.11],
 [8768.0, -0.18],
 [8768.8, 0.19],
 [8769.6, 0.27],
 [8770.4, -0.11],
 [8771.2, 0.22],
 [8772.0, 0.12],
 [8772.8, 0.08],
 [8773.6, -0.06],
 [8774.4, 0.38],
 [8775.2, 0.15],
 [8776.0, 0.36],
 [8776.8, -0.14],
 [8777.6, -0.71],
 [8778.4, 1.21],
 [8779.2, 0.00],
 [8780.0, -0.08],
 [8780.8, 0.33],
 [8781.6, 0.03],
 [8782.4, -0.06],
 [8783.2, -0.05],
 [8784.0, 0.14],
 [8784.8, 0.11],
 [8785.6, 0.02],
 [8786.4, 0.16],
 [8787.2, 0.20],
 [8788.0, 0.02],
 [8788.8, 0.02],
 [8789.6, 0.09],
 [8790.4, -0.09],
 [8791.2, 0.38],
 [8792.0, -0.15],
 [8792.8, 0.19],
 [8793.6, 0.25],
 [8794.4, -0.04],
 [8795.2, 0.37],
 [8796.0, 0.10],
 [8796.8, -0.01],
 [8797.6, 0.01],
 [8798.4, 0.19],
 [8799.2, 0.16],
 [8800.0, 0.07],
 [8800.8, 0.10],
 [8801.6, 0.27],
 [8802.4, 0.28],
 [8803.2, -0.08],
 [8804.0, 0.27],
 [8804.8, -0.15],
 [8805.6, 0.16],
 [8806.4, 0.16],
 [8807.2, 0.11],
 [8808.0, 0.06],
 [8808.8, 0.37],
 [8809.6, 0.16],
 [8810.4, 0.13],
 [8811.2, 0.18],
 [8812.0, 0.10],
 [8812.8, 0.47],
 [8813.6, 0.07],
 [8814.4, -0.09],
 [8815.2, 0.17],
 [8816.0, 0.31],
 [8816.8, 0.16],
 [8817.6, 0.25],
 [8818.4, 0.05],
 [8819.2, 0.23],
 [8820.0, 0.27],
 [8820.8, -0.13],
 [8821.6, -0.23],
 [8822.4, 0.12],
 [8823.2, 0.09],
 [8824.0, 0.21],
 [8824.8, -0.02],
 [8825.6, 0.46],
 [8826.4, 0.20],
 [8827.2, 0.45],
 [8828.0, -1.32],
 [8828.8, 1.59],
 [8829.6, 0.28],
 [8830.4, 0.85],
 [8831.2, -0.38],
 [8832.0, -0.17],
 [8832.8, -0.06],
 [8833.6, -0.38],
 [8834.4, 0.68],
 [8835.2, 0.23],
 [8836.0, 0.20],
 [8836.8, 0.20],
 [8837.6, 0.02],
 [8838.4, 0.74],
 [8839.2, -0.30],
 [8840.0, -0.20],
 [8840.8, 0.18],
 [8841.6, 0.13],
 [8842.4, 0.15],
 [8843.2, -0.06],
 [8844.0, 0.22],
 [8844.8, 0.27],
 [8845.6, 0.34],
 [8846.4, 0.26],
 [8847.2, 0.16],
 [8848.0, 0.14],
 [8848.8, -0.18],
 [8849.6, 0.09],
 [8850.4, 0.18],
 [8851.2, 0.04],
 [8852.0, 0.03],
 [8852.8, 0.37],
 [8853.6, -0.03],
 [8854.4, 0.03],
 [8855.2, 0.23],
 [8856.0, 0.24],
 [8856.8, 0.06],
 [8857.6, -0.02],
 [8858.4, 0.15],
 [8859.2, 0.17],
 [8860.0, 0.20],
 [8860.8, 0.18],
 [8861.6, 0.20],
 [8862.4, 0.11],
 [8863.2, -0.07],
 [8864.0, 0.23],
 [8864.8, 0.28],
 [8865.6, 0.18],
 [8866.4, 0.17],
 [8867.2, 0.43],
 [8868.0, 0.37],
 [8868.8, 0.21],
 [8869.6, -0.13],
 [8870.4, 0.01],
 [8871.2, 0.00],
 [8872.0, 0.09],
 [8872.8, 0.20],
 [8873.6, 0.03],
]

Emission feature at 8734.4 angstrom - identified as [O III] 5007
